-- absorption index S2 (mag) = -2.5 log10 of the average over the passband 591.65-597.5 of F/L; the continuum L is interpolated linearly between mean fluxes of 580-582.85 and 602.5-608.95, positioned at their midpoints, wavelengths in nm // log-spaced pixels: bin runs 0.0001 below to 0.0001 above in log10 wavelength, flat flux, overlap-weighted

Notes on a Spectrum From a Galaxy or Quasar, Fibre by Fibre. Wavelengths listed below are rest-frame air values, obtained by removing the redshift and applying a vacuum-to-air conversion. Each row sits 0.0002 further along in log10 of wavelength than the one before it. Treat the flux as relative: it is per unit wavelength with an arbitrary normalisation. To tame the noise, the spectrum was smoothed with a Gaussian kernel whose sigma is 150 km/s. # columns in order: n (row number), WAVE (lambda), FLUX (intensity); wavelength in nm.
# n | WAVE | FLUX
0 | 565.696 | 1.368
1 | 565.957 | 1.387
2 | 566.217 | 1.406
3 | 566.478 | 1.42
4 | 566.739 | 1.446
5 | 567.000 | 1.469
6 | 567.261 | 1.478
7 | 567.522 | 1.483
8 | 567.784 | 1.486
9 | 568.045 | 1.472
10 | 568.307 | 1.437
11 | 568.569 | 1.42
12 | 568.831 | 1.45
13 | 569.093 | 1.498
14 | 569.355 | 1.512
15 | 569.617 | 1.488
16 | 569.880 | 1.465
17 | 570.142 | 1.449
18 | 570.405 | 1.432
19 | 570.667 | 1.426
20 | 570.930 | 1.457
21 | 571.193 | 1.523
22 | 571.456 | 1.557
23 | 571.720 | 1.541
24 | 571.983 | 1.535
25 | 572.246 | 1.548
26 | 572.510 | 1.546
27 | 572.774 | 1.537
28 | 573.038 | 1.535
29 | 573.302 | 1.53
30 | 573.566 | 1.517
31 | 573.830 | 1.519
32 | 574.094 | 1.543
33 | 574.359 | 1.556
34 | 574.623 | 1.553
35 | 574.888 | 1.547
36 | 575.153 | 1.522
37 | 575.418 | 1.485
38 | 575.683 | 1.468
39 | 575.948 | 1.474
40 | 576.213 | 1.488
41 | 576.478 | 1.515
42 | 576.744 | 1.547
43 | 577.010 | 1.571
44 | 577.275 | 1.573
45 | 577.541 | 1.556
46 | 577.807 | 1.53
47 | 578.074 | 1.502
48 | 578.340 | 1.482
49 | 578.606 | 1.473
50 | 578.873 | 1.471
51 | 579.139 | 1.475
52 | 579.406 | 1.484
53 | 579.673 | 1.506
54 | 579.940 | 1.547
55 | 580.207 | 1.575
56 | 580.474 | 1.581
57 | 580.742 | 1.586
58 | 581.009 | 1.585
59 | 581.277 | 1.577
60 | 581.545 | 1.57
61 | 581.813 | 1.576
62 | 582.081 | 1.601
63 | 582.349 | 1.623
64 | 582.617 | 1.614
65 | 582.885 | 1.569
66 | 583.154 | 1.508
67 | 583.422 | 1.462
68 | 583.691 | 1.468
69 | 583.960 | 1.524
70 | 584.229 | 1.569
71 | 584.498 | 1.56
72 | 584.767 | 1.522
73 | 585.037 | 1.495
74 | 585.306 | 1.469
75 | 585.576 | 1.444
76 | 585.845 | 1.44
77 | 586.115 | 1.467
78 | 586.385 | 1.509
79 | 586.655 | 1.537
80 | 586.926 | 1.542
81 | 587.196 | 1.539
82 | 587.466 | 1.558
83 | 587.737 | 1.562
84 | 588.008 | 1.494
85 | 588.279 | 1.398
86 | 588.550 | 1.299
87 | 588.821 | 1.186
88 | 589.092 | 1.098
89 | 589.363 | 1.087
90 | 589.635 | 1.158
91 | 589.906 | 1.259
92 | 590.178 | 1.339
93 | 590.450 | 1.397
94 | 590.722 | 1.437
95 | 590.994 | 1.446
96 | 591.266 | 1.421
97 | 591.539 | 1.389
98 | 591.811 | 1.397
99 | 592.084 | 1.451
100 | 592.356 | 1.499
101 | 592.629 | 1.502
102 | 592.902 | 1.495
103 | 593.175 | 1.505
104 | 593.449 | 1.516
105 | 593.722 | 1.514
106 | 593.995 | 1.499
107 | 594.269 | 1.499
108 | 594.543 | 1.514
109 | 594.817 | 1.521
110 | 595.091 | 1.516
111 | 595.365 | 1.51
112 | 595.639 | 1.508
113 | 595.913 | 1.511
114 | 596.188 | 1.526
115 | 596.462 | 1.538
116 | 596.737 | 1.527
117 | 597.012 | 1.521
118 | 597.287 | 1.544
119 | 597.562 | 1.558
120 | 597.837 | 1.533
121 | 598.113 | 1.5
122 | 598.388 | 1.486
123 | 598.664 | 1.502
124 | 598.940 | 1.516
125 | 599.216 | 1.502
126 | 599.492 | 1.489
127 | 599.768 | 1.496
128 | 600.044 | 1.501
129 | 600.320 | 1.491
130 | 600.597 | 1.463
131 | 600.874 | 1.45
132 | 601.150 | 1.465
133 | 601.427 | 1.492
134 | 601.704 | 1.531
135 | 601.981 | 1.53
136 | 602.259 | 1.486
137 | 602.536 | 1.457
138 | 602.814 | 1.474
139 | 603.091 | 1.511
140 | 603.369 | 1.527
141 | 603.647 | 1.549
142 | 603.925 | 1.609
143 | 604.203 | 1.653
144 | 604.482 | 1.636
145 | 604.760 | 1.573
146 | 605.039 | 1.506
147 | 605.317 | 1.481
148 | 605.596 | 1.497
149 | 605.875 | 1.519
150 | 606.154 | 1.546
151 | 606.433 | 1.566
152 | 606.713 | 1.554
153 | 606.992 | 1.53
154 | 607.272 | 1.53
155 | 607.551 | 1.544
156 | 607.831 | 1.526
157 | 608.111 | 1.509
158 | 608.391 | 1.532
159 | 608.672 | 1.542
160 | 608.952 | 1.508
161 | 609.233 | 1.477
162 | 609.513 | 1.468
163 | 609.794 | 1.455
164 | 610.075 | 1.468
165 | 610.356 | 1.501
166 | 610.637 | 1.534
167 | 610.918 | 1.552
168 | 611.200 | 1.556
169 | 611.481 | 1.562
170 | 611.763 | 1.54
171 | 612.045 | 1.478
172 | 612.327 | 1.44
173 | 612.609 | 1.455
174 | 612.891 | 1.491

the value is 0.04 mag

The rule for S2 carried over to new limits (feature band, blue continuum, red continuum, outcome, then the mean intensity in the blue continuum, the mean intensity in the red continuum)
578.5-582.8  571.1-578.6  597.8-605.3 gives -0.02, 1.53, 1.52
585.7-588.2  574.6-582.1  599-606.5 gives 0.01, 1.53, 1.52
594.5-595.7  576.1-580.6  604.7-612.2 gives 0.00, 1.52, 1.52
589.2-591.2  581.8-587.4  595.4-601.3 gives 0.16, 1.53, 1.51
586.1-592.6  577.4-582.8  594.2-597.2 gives 0.10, 1.55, 1.52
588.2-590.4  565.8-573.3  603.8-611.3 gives 0.22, 1.48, 1.53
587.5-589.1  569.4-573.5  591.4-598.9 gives 0.10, 1.5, 1.5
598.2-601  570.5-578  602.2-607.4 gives 0.03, 1.52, 1.54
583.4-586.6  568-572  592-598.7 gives 0.00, 1.48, 1.51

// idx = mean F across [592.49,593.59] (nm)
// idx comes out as 1.5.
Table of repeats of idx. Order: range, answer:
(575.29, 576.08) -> 1.48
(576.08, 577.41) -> 1.54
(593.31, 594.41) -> 1.51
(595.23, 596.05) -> 1.51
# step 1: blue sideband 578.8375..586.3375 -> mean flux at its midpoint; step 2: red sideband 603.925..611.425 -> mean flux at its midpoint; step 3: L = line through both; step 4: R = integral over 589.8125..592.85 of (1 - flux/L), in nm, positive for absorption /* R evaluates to 0.23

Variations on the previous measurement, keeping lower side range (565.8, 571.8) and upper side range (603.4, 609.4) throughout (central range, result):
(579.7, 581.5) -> -0.10 nm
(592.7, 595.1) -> 0.01 nm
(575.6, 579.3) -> -0.07 nm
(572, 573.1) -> -0.05 nm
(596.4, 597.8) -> -0.01 nm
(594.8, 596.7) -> 0.00 nm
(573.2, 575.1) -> -0.08 nm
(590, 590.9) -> 0.07 nm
